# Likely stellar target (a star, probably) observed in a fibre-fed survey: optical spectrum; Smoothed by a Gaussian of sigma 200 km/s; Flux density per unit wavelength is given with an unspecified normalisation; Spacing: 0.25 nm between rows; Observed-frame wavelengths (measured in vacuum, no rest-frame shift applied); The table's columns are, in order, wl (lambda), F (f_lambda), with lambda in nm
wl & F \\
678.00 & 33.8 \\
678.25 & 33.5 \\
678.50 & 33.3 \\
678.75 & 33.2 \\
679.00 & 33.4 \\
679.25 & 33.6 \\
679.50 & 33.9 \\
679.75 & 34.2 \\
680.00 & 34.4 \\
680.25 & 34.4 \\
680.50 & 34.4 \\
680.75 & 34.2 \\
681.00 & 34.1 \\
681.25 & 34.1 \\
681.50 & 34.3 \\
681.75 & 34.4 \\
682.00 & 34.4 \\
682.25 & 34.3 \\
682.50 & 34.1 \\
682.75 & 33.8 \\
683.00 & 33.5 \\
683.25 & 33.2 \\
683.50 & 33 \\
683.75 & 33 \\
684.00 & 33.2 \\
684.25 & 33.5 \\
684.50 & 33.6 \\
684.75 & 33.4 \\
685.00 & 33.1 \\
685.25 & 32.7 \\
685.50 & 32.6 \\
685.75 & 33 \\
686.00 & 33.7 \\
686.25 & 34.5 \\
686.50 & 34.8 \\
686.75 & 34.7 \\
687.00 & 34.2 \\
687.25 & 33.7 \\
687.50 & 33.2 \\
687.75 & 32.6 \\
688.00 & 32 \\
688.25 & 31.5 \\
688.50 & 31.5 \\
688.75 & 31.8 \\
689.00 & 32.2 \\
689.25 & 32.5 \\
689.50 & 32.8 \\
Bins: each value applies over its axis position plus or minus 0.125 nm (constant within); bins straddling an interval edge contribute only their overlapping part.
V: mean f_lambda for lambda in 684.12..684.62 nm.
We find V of 33.5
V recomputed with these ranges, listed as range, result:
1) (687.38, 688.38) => 32.3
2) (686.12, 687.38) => 34.4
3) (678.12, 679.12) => 33.4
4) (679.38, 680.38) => 34.2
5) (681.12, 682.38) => 34.3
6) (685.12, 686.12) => 33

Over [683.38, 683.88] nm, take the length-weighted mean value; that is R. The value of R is 33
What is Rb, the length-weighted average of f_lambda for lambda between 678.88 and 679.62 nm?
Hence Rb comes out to 33.6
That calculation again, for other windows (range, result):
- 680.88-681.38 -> 34.1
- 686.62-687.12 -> 34.5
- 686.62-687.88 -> 33.7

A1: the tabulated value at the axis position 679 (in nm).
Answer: 33.4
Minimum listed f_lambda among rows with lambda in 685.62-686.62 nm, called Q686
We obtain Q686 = 33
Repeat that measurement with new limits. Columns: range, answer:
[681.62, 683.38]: 33.2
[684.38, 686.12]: 32.6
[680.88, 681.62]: 34.1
